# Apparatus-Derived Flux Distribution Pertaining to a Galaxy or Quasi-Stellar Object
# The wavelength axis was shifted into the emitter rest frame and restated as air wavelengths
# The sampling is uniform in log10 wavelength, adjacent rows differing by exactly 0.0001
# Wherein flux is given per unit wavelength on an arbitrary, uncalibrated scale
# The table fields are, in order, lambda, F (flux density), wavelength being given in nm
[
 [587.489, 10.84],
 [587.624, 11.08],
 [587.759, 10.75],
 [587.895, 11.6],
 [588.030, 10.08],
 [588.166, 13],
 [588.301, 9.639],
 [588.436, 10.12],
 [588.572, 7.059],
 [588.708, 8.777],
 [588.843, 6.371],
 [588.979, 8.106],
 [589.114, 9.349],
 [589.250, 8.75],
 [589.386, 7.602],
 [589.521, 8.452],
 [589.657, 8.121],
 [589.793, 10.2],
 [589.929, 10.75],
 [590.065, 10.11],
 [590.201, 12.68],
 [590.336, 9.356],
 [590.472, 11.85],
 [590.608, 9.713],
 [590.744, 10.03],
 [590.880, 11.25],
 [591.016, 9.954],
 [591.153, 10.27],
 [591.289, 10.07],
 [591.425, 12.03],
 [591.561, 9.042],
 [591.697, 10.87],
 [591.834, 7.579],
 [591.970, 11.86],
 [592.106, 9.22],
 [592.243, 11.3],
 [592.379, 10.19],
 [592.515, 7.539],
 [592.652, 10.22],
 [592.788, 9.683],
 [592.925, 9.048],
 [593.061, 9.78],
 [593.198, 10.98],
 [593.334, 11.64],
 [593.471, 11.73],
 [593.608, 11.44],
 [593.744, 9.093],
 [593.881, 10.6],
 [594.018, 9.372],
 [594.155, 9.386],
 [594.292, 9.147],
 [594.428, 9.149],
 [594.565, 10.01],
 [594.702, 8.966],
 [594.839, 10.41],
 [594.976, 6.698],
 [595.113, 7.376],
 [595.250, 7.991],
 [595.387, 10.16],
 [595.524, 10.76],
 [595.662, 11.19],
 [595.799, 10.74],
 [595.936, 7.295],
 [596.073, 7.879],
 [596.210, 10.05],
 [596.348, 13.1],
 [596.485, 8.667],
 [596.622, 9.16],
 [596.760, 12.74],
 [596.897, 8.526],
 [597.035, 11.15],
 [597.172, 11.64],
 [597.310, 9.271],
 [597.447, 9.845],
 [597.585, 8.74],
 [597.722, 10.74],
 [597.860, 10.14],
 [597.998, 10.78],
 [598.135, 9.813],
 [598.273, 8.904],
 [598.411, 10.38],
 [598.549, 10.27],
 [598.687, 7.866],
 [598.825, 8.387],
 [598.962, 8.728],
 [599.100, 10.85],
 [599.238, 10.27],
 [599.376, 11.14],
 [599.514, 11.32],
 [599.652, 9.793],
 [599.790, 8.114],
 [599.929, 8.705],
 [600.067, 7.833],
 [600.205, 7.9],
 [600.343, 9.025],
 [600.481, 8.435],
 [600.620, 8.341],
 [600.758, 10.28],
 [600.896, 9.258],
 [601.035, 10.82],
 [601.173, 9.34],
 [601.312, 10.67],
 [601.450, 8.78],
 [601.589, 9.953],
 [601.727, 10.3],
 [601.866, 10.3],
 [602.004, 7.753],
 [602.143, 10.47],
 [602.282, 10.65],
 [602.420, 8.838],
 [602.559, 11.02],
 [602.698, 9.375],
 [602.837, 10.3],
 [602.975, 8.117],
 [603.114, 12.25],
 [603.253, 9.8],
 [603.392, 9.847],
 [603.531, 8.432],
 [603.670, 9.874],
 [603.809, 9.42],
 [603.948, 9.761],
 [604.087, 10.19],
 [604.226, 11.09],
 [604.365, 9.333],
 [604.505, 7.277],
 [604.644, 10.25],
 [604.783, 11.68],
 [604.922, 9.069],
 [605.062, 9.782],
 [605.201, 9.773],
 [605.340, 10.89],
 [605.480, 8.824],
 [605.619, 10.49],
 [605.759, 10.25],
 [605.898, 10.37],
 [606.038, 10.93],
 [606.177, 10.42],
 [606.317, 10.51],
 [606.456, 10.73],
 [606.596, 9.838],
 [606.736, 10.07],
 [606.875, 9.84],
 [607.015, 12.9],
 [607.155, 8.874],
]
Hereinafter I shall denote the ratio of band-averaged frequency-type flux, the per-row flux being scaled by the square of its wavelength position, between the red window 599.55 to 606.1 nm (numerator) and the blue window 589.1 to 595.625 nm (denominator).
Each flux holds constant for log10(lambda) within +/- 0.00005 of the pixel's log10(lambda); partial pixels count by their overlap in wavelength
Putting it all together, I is 1.02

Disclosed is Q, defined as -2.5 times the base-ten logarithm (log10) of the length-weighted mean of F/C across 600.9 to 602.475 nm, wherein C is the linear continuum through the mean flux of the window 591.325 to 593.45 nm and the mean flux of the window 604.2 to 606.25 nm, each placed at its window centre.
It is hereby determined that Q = 0.03 mag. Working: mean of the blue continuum 10.1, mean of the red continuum 10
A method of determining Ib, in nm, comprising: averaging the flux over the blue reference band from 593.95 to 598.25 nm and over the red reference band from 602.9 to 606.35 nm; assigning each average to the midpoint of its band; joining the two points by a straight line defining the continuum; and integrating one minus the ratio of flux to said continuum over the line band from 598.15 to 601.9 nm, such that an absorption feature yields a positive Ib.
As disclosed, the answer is 0.13 nm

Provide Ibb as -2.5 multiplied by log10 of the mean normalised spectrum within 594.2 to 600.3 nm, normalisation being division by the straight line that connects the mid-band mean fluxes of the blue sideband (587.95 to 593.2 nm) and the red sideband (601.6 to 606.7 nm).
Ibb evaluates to 0.03 mag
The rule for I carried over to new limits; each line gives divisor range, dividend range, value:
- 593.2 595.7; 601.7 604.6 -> 1.03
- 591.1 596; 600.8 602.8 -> 1.03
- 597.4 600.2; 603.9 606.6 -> 1.07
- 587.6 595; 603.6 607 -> 1.07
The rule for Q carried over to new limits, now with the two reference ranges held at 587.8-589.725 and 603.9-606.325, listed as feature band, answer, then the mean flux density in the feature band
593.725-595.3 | 0.047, 9.02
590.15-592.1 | -0.131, 10.4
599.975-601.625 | 0.068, 9.2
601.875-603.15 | 0.007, 9.83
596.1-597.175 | -0.099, 10.5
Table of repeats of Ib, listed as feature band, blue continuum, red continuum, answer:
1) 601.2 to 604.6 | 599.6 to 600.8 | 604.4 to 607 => -0.14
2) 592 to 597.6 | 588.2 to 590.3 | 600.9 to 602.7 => -0.22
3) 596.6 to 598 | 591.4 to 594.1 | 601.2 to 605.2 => -0.04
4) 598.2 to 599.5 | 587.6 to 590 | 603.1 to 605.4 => 0.00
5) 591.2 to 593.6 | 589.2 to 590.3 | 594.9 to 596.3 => -0.21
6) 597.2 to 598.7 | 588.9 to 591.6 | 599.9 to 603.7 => -0.03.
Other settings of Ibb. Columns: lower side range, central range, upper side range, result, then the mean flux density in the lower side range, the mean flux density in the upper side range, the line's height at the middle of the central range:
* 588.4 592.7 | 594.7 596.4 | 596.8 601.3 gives 0.02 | 9.64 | 9.61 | 9.63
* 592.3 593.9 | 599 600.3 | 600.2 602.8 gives 0.02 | 10.2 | 9.6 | 9.73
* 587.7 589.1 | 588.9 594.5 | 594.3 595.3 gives -0.10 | 9.53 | 8.7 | 9.11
